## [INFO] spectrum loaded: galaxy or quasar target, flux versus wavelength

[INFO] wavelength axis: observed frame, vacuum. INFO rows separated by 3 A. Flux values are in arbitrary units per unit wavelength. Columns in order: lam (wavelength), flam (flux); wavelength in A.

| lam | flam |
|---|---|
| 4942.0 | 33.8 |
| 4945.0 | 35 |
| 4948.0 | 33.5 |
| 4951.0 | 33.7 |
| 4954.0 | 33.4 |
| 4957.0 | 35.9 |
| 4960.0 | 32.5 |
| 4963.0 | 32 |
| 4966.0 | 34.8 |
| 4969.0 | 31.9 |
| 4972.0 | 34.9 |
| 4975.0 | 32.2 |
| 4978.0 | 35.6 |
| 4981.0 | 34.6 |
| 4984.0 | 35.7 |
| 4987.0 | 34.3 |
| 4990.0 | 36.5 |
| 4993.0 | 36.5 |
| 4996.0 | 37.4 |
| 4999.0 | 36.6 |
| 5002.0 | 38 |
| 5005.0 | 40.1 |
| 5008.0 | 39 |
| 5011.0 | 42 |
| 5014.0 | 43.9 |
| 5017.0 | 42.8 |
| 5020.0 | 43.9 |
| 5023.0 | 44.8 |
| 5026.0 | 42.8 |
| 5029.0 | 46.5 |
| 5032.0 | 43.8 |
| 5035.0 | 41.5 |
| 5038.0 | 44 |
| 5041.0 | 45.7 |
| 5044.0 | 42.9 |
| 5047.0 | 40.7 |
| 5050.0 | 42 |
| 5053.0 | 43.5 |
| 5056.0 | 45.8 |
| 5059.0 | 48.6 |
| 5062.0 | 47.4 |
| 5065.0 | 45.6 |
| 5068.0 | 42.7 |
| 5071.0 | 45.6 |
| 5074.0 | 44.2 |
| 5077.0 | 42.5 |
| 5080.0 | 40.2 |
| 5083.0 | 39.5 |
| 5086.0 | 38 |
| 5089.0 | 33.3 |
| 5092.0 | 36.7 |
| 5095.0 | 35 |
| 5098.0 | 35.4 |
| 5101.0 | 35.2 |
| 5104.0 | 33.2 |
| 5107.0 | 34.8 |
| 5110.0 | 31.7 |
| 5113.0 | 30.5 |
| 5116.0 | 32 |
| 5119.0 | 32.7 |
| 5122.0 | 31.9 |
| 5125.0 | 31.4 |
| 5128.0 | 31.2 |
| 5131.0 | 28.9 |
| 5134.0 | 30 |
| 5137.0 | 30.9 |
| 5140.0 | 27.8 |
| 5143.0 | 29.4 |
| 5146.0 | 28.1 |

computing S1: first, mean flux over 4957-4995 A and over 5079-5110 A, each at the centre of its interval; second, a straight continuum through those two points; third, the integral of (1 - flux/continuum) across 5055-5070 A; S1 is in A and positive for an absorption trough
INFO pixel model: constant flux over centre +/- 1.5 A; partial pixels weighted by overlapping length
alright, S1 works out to -4.5 A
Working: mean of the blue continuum 34.4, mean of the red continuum 35.8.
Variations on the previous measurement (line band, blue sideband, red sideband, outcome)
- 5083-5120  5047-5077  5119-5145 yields 2.3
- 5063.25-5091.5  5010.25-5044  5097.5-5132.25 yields -2.9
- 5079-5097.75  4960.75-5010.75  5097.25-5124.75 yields -2.0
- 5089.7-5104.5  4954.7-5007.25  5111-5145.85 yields -1.7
